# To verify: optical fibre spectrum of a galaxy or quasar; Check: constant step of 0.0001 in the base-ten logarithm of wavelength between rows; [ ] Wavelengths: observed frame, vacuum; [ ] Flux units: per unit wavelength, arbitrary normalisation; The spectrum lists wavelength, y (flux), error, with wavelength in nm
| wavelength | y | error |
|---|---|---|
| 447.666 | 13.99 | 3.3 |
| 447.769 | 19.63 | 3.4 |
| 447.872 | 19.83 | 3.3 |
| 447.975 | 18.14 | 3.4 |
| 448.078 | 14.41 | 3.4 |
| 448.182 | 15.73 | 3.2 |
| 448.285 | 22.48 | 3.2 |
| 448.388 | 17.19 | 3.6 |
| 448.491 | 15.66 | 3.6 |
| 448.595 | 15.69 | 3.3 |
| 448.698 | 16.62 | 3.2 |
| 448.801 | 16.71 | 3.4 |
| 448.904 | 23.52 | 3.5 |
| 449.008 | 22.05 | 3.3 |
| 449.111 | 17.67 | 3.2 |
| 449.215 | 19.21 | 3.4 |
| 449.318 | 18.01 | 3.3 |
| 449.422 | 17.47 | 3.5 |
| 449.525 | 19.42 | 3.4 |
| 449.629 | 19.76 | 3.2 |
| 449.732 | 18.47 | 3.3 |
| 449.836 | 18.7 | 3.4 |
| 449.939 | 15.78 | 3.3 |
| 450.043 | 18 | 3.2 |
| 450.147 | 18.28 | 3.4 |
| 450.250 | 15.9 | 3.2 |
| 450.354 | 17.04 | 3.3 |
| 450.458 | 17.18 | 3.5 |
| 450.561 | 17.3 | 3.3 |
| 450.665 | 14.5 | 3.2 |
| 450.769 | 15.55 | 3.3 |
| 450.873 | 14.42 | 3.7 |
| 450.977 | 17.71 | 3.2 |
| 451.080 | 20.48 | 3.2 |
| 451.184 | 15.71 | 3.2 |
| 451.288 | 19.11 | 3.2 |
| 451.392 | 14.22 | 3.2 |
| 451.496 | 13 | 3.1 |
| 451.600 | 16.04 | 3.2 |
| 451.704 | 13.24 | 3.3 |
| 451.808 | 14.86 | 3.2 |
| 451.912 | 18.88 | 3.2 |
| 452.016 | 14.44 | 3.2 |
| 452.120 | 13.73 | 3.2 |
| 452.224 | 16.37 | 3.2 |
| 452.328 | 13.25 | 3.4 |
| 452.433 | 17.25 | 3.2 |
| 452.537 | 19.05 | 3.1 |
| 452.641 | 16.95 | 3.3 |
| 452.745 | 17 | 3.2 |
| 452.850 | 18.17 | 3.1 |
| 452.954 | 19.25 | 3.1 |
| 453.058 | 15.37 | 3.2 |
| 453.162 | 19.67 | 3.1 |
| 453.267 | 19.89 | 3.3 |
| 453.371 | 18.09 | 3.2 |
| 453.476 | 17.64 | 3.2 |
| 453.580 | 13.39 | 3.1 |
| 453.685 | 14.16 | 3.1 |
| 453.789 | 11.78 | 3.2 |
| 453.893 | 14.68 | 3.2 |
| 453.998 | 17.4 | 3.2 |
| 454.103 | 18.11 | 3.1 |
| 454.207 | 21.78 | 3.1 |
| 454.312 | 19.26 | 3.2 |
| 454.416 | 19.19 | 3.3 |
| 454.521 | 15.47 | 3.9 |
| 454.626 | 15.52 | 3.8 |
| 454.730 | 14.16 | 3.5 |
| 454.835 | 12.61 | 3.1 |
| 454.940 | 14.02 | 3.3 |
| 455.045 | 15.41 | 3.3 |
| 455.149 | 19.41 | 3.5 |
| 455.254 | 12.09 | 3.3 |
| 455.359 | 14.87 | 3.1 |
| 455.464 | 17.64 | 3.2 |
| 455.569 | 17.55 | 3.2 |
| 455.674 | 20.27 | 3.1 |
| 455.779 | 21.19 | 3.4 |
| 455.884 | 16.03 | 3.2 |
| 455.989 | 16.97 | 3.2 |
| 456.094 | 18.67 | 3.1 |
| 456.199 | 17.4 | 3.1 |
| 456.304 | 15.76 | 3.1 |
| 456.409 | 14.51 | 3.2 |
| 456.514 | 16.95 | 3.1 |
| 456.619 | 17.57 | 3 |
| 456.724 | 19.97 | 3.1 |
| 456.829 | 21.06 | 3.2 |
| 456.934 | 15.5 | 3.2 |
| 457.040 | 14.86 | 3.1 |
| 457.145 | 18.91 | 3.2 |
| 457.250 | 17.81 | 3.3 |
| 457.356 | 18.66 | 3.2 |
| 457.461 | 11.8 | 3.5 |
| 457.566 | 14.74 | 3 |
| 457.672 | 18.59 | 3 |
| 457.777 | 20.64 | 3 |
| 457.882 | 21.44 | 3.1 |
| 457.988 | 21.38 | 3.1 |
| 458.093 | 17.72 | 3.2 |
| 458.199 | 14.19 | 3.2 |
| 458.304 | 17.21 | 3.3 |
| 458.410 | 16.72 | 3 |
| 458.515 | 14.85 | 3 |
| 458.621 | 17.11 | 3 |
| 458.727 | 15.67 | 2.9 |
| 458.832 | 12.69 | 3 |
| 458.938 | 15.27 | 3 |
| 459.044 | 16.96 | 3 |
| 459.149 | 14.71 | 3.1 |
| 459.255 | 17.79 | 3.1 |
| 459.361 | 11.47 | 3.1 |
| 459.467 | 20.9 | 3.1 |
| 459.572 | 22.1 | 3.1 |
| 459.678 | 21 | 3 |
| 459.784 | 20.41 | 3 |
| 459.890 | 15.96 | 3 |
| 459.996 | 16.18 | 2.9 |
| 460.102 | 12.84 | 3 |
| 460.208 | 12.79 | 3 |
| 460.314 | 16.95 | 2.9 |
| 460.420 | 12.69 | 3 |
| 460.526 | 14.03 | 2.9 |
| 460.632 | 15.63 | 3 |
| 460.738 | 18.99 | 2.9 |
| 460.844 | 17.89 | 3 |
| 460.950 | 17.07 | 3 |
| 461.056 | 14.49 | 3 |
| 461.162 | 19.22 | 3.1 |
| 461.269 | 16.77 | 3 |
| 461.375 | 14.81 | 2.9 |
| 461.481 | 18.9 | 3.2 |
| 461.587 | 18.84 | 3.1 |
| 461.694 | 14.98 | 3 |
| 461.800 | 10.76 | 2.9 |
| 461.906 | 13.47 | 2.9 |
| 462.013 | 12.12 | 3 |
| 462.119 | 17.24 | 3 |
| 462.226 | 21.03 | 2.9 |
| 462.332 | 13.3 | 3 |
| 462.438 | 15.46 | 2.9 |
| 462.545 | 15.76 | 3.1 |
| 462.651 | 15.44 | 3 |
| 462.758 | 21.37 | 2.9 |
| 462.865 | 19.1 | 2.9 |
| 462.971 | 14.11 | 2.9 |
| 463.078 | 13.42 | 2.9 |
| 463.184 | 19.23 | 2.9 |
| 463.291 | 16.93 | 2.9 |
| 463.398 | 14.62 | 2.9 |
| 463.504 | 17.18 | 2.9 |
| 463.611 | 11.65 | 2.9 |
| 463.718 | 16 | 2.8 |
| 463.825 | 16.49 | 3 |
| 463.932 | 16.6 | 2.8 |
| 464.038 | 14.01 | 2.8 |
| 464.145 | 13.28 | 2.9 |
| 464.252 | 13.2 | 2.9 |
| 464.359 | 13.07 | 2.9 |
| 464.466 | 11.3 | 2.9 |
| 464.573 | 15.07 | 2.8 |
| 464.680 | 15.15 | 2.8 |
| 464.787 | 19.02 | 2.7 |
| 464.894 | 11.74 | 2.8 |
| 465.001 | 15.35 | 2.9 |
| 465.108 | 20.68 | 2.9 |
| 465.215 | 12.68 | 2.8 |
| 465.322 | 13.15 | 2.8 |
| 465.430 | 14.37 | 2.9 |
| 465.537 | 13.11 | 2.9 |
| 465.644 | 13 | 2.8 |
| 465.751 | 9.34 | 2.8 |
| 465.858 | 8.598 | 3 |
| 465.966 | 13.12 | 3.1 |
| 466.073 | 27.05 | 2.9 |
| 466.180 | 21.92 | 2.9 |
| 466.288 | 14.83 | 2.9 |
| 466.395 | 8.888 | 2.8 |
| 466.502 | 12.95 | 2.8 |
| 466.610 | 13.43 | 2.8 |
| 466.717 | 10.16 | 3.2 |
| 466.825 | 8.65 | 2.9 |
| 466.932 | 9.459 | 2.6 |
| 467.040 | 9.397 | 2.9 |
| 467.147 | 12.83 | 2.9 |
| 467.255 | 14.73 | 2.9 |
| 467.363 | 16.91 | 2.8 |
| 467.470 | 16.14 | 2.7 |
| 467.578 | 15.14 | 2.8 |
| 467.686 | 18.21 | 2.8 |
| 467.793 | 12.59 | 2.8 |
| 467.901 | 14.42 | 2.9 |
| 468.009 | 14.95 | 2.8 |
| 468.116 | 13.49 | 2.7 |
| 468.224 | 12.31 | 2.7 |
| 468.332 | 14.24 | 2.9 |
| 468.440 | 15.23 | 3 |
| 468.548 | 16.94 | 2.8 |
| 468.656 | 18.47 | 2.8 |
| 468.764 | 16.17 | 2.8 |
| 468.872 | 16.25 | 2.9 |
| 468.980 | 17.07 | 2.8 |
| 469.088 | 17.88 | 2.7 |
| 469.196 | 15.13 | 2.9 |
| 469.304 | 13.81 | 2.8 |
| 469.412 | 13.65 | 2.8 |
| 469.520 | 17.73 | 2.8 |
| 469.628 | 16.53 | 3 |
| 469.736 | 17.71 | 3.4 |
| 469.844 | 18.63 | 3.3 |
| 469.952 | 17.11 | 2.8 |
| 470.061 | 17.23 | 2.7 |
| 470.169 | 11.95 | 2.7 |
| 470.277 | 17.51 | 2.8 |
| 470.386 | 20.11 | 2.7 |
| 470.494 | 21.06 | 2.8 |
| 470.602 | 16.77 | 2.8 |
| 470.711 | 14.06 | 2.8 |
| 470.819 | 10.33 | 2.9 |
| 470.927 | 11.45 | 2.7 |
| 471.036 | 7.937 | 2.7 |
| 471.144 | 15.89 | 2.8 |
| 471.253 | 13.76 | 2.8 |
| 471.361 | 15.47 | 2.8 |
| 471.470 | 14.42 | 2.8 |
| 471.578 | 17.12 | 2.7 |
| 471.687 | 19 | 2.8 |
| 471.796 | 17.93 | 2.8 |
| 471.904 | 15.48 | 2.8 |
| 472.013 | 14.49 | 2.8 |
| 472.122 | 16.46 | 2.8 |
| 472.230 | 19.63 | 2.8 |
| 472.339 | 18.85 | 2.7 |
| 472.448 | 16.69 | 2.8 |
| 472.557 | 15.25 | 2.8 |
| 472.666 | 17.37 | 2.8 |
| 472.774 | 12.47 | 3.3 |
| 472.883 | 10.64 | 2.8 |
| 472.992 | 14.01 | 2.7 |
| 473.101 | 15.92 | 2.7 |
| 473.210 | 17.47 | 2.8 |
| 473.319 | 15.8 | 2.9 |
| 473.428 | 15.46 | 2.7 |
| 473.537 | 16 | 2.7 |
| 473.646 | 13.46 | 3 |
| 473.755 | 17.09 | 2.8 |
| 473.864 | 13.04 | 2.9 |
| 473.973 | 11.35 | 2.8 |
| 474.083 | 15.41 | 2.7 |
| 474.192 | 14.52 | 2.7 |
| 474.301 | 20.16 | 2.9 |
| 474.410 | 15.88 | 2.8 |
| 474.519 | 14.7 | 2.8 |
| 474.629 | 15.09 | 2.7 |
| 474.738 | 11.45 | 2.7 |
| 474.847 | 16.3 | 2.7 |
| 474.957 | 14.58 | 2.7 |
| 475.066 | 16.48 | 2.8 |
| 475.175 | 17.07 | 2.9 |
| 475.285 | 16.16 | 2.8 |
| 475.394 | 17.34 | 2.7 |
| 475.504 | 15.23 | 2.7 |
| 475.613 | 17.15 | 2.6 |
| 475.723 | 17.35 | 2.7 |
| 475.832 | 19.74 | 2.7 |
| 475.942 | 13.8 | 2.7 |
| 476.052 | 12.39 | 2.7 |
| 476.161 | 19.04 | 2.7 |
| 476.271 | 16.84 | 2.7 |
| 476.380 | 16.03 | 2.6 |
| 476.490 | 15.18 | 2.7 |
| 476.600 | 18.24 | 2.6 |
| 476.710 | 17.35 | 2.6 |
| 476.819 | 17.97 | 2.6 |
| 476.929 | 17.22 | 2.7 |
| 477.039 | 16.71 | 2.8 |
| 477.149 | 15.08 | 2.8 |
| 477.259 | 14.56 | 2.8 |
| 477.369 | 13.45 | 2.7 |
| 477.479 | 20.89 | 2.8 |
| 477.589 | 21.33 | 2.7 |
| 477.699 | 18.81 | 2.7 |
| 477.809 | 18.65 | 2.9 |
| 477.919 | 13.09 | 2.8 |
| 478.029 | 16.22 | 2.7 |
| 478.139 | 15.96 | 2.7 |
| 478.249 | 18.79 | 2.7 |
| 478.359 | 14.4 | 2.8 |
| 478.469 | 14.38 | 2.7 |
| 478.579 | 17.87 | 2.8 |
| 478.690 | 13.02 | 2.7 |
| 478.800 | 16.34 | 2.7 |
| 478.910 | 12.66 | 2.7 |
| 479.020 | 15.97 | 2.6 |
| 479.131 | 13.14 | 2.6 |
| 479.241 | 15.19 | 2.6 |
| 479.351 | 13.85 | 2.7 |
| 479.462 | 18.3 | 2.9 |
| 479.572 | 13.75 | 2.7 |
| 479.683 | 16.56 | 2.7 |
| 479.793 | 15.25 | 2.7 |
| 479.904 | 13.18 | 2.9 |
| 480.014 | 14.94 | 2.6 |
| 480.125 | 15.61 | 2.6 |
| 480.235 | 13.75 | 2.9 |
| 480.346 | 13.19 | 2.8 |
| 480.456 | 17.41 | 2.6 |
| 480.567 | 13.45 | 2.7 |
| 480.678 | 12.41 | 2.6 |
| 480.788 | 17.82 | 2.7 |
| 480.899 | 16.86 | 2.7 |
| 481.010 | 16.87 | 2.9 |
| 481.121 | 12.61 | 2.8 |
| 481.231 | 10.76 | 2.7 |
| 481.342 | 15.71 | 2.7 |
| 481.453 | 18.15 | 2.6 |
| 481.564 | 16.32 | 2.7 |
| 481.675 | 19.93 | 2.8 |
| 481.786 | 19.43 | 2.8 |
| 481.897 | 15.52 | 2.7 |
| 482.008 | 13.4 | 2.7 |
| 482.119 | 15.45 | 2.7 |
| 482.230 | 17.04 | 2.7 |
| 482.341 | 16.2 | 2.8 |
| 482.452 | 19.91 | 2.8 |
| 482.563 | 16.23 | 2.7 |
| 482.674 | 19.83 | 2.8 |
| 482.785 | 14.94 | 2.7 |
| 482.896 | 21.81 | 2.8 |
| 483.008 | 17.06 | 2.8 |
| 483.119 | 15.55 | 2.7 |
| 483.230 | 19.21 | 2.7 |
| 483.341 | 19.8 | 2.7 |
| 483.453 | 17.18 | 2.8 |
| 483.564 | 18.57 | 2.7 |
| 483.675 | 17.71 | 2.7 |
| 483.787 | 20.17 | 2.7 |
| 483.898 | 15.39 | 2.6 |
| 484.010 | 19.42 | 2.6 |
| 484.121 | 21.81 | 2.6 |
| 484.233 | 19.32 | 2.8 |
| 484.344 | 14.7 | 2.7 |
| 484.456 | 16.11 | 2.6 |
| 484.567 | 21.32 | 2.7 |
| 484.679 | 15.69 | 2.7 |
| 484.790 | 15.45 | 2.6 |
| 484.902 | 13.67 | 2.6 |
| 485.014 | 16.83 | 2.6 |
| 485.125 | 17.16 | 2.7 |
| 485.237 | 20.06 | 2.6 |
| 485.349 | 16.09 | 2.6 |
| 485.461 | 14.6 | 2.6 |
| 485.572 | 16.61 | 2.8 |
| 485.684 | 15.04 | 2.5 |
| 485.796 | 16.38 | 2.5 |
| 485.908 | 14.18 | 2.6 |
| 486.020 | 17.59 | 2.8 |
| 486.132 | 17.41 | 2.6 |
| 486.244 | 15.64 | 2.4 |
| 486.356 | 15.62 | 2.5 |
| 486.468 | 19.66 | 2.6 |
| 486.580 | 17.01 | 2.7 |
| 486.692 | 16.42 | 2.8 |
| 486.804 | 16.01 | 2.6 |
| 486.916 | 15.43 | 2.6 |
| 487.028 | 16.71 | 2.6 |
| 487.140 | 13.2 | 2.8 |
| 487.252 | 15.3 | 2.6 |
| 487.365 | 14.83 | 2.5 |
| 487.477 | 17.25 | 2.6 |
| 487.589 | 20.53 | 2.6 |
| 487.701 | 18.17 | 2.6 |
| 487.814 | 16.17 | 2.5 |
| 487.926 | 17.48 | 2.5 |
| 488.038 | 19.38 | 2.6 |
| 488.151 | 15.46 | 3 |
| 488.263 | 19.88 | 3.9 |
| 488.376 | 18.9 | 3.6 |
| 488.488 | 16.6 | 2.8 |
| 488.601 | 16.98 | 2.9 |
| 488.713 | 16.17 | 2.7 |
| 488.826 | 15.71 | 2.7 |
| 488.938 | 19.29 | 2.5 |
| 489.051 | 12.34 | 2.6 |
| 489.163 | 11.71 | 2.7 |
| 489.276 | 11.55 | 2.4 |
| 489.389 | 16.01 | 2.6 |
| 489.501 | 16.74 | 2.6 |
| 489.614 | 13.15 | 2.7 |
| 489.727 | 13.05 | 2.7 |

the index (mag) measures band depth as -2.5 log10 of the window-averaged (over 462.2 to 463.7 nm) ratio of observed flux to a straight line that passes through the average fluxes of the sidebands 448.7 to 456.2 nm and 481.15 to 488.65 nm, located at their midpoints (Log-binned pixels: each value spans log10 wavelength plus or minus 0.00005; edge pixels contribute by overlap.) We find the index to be 0.05 mag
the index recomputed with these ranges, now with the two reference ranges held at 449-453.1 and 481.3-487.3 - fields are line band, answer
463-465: 0.142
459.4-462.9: 0.024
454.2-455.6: 0.051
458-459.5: 0.061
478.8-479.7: 0.143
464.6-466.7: 0.165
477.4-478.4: -0.031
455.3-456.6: -0.023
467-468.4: 0.186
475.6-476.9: 0.017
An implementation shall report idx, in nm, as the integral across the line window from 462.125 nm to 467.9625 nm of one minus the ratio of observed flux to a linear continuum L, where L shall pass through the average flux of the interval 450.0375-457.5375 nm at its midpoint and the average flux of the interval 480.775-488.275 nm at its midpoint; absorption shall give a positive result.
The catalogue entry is 0.708 nm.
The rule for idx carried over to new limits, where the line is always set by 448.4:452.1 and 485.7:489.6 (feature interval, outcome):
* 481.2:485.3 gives -0.24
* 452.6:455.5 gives 0.09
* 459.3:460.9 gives 0.03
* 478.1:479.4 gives 0.11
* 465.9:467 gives 0.19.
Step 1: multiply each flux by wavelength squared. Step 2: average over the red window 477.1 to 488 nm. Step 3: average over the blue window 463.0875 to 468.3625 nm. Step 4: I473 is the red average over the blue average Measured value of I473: 1.24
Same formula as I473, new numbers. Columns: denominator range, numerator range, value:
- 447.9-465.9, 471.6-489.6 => 1.10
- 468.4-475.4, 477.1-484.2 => 1.08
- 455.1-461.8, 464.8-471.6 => 0.91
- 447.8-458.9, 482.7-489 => 1.16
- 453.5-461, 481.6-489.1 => 1.15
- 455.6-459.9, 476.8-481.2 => 0.98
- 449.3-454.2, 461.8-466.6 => 0.95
